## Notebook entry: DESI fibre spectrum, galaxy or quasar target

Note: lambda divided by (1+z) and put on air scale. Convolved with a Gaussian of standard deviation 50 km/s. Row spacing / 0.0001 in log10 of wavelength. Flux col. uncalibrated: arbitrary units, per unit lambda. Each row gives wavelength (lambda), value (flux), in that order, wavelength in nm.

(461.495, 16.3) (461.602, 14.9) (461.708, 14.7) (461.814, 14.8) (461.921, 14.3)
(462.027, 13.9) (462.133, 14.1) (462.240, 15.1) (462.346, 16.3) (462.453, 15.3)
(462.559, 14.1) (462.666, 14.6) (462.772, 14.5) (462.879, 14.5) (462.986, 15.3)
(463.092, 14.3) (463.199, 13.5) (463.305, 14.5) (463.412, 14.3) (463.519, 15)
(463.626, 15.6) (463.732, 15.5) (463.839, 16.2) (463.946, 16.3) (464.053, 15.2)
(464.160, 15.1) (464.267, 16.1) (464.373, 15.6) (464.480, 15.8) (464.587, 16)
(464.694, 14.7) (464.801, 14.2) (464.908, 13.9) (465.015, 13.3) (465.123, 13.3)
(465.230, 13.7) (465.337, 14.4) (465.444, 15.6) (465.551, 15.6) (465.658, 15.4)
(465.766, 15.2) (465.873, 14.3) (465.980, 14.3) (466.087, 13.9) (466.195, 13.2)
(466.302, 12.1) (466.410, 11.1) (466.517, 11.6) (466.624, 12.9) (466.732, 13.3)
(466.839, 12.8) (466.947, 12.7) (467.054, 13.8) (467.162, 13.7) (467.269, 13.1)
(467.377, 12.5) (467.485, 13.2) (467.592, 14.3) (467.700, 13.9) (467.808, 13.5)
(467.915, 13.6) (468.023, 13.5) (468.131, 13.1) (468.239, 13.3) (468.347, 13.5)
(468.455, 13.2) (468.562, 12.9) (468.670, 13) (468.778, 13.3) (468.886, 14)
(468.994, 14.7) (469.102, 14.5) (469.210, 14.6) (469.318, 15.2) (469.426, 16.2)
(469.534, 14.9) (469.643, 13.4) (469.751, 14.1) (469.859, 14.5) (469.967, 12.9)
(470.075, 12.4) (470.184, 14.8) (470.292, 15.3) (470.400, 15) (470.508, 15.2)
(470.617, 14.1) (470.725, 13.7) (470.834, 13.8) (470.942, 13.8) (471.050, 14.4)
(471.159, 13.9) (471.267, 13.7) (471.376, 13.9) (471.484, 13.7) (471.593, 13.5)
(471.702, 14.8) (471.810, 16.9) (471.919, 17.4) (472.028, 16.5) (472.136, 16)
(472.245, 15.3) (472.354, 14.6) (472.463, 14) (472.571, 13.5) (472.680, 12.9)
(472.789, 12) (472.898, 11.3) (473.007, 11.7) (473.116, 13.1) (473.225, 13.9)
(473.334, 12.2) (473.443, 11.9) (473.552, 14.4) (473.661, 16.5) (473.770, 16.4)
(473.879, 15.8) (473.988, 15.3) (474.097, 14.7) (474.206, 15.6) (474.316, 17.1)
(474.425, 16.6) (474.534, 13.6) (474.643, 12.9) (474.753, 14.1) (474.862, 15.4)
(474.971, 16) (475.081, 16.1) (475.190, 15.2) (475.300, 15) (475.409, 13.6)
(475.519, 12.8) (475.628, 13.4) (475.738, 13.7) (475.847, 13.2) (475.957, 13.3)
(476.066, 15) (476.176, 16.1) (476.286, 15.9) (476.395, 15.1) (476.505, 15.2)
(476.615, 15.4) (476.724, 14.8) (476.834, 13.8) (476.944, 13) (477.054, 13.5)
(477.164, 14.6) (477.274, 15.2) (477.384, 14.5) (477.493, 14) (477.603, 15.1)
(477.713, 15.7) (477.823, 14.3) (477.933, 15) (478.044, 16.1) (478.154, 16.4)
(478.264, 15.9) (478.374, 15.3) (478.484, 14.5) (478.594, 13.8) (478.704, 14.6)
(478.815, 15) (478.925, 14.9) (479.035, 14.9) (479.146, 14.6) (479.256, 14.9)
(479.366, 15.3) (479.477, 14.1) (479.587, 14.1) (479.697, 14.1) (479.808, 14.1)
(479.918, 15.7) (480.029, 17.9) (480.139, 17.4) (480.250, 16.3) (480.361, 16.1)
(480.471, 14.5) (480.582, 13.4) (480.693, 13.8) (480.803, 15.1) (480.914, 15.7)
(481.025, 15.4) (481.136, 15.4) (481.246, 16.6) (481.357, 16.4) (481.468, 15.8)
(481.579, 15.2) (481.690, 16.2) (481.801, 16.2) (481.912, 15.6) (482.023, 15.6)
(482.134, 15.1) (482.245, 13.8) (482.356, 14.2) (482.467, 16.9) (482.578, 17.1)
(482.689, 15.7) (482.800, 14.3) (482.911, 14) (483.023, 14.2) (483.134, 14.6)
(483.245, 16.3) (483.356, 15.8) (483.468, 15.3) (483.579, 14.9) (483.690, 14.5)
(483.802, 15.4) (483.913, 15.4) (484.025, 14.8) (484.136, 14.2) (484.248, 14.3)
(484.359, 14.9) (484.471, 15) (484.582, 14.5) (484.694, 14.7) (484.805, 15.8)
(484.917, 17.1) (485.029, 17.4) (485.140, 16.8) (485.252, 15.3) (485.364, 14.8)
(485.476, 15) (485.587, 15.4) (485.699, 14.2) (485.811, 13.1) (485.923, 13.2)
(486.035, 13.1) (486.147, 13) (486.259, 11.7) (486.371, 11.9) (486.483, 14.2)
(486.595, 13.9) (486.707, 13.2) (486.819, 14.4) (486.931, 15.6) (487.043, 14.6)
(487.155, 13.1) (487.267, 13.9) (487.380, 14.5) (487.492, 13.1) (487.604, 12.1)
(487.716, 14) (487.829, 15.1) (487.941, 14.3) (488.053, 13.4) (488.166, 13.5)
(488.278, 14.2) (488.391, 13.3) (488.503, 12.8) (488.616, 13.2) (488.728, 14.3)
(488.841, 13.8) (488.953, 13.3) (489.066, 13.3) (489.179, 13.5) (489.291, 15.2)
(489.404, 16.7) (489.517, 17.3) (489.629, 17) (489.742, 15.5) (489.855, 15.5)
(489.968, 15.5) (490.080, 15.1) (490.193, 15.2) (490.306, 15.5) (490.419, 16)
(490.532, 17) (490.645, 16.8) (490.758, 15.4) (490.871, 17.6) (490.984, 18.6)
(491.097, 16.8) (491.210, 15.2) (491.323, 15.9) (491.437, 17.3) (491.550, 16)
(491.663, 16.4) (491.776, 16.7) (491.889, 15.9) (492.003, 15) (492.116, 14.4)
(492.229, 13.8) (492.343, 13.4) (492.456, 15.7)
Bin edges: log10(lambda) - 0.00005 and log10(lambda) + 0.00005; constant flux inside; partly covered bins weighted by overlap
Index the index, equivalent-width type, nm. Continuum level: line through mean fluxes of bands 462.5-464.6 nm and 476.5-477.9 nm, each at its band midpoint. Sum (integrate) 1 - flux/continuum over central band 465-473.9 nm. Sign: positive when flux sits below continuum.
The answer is 0.54 nm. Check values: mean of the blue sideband 15.1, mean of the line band 13.9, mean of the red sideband 14.5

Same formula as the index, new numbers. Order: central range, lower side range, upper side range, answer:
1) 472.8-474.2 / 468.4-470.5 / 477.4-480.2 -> 0.063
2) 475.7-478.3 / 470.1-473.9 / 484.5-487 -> -0.081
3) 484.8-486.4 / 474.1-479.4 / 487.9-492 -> 0.068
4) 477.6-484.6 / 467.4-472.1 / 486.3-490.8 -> -0.400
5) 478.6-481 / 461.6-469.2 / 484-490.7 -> -0.104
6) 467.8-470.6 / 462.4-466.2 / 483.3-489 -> 0.126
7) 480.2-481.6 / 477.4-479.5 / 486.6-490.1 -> -0.052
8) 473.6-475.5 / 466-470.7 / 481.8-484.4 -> -0.130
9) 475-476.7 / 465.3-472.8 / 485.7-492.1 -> -0.043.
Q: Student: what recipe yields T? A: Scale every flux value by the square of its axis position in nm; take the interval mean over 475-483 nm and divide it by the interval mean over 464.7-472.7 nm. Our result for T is 1.1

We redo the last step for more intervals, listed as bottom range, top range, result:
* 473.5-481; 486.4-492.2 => 1.05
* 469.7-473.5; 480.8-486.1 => 1.14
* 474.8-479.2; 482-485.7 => 1.06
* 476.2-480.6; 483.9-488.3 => 0.98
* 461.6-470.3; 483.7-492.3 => 1.15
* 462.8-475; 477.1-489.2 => 1.10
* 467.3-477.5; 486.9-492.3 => 1.13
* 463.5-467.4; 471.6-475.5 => 1.06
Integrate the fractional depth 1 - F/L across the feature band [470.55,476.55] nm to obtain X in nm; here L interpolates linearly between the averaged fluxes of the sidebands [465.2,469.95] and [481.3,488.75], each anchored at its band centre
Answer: -0.17 nm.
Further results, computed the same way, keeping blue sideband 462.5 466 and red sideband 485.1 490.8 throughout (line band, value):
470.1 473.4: 0.130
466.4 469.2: 0.277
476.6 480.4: -0.104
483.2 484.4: -0.047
